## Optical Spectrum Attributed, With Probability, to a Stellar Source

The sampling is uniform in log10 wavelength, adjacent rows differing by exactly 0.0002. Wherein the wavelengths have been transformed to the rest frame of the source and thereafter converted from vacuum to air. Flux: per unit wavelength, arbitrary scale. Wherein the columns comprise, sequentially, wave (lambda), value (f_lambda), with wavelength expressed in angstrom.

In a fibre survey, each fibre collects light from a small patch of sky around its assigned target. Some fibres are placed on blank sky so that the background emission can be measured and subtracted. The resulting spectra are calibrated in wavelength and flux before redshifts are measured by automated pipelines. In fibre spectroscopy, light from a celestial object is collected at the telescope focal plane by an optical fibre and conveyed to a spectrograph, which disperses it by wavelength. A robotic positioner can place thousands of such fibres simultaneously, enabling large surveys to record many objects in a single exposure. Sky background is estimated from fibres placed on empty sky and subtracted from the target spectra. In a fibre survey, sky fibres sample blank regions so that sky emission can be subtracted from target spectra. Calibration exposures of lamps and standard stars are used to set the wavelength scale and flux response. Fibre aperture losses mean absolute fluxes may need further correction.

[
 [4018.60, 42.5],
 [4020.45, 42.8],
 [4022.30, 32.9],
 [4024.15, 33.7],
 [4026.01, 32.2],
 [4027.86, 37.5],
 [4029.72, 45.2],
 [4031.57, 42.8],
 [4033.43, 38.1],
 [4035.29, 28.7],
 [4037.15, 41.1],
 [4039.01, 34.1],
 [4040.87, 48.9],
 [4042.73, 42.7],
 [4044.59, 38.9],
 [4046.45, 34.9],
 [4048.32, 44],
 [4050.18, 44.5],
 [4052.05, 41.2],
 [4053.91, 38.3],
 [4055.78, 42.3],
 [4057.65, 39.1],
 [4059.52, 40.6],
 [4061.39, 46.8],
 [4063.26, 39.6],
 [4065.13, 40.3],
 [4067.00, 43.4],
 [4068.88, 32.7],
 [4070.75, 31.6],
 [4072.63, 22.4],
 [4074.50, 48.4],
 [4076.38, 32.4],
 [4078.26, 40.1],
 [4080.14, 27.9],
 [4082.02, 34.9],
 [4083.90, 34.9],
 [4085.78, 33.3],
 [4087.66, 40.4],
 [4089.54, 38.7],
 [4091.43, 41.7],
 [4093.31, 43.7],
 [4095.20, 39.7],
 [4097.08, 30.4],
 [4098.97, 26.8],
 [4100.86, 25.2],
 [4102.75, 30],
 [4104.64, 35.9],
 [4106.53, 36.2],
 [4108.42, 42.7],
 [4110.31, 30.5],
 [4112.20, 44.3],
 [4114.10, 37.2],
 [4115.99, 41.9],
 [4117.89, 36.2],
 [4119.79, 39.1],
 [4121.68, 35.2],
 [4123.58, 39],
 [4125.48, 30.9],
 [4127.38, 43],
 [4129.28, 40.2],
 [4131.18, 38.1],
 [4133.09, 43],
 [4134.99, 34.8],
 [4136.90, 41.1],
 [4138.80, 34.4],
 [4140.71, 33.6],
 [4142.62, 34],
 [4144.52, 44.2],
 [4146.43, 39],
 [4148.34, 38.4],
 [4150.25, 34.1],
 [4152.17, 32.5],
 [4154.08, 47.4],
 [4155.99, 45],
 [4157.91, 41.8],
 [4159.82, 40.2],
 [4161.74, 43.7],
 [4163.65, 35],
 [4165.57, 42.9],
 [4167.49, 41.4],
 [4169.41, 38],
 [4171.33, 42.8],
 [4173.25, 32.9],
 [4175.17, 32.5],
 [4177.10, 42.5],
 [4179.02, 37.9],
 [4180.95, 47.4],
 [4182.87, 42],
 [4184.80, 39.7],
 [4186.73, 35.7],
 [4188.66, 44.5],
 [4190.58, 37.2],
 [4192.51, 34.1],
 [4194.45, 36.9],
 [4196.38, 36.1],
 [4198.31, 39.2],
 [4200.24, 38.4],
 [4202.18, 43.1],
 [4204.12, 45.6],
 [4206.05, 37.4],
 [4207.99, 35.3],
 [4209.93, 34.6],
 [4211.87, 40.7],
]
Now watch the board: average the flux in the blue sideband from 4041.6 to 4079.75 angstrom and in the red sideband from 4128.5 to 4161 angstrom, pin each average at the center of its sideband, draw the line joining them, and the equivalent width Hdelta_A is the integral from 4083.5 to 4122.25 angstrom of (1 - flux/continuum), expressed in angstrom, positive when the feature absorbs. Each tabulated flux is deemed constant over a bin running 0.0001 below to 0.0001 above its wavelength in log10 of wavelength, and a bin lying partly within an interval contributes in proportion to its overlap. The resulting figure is 2.6 angstrom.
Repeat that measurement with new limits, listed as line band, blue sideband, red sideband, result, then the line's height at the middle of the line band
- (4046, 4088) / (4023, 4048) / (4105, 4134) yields 0.50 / 38.5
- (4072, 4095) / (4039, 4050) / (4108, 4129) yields 1.63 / 39.7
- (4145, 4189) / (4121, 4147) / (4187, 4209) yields -1.73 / 38.4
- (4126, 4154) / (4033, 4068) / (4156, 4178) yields 1.23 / 39.8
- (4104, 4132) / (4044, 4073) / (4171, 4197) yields 0.60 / 38.9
